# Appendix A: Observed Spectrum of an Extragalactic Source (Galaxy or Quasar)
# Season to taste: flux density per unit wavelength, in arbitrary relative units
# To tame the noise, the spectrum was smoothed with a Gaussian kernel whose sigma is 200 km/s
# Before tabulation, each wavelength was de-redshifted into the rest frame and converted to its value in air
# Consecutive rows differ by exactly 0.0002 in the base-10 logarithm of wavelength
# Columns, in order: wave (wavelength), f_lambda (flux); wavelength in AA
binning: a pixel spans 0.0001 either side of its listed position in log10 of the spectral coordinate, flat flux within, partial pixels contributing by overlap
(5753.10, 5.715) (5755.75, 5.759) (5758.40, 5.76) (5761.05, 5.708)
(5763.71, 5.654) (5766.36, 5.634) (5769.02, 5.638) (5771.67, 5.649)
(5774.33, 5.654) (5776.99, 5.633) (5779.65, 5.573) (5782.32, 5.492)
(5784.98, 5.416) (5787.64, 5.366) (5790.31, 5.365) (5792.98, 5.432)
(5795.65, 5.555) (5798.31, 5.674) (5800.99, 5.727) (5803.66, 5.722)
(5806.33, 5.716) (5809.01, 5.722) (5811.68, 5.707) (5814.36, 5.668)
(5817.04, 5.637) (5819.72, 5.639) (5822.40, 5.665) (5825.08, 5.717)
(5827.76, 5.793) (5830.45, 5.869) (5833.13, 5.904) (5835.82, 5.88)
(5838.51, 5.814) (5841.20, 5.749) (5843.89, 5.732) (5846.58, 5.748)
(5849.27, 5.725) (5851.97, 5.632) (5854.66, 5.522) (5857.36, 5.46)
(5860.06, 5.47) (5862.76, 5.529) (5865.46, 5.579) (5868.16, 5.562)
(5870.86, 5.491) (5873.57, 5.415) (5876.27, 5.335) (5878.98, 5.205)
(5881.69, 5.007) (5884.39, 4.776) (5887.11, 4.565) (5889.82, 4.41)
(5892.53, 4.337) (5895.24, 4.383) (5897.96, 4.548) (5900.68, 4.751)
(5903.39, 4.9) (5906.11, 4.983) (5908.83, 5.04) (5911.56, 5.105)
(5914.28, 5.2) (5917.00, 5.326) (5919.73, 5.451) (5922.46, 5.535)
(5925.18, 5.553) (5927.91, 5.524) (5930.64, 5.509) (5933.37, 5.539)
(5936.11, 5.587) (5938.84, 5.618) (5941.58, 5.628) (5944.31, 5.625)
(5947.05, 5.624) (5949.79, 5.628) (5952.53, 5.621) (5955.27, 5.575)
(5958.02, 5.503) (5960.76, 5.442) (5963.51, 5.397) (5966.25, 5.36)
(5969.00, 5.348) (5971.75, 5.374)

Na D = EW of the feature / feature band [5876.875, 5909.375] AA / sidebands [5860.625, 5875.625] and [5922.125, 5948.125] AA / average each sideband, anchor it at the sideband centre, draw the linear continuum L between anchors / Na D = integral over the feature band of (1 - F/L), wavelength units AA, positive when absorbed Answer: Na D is 4.61 AA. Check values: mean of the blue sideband 5.51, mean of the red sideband 5.58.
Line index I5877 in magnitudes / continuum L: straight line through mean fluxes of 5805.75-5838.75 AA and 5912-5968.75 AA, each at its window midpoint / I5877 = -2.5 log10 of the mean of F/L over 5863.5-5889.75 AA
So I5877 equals 0.09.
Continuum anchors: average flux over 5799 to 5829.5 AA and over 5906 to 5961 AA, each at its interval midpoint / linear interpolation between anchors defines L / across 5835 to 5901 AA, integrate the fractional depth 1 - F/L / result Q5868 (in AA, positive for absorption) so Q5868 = 3.9 AA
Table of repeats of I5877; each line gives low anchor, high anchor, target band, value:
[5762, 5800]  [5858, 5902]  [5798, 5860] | -0.08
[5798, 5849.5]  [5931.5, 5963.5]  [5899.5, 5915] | 0.13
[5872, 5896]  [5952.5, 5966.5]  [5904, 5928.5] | -0.03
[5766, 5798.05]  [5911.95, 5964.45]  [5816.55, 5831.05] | -0.04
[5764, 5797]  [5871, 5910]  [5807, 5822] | -0.07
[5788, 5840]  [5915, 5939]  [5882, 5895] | 0.22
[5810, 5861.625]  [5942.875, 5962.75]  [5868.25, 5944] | 0.09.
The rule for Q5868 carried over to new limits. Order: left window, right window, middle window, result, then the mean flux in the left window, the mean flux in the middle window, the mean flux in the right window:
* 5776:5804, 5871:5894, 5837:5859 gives -2.3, 5.53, 5.67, 4.91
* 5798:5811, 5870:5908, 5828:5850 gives -1.8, 5.71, 5.8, 4.86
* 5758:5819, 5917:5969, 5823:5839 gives -0.7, 5.61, 5.82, 5.53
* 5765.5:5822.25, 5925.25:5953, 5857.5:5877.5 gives 0.4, 5.6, 5.48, 5.59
